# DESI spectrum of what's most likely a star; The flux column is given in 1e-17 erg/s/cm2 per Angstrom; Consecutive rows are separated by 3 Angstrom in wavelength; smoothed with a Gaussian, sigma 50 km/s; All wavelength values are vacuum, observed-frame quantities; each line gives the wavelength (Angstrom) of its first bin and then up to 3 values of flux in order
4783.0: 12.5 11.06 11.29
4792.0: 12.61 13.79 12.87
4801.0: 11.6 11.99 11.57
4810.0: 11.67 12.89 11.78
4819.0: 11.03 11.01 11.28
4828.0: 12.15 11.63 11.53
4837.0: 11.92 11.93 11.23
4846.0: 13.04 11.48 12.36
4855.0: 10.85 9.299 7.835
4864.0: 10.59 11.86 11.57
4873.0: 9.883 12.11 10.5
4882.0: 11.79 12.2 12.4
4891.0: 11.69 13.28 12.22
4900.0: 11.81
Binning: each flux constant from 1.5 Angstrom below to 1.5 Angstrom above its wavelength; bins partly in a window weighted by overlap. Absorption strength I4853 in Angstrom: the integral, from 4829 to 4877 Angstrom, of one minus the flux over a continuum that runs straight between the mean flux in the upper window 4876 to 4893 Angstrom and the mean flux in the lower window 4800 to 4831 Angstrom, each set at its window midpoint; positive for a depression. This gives 2.3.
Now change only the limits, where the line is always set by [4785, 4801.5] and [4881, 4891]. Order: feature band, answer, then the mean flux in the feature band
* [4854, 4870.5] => 2.6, 10.2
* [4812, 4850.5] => 1.4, 11.7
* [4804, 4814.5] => 0.2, 12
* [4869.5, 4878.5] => 0.8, 11.1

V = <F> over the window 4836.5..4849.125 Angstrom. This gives 12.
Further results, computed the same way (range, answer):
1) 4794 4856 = 11.9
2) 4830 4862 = 11.2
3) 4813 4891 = 11.4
